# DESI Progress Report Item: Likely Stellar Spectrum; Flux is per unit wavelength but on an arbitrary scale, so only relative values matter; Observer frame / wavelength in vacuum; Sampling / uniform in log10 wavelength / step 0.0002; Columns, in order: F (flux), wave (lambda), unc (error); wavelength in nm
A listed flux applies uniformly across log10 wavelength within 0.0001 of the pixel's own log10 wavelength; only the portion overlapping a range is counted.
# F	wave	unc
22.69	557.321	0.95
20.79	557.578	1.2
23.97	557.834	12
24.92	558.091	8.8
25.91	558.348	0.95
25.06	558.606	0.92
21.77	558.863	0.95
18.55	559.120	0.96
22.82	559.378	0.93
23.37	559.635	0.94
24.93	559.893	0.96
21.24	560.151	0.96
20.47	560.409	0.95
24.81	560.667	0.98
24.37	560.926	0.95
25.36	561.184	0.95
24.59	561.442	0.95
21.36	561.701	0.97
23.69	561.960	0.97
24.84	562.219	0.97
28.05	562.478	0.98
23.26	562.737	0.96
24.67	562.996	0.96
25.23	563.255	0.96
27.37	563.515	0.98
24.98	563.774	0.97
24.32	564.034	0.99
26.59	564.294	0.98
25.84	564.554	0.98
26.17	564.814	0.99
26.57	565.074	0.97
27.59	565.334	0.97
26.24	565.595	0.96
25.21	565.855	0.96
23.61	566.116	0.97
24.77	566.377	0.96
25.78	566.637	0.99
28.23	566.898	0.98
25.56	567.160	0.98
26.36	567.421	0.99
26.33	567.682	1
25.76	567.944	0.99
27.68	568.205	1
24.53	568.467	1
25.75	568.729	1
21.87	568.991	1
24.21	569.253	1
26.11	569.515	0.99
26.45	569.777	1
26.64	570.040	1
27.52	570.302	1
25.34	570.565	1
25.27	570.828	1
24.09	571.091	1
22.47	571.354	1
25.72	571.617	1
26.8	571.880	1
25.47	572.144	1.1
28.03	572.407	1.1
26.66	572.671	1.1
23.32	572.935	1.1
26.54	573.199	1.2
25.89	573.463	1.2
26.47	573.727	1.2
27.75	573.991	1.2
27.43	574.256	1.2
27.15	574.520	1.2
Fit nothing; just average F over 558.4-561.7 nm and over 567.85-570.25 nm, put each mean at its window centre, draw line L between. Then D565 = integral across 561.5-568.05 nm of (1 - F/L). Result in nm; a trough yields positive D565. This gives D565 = -0.31 nm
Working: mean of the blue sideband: 23.1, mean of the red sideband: 25.5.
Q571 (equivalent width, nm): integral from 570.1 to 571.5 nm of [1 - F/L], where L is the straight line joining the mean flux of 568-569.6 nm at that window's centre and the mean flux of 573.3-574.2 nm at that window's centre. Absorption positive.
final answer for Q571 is 0.04 nm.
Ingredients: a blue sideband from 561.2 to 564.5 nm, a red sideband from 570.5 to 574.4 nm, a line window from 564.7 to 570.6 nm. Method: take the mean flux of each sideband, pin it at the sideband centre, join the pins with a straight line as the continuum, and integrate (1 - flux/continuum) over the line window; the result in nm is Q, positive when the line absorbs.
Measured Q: -0.11 nm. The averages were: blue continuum 24.9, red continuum 25.8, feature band 25.8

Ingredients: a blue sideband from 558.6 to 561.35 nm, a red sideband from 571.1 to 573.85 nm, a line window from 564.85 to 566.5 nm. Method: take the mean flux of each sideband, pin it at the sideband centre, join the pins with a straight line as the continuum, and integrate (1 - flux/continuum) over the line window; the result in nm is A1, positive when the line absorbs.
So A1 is -0.10 nm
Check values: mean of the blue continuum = 22.9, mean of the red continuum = 25.7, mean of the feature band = 25.7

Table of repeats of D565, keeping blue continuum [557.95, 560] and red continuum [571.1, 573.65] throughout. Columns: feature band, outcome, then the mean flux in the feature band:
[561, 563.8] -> -0.102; 24.8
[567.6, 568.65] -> -0.048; 26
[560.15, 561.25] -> 0.015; 23.4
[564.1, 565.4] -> -0.109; 26.4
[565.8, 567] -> -0.042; 25.5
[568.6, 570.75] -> -0.028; 25.5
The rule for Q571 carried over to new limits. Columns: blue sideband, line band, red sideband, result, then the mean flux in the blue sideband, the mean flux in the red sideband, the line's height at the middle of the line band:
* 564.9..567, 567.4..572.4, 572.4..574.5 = 0.132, 26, 26.5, 26.2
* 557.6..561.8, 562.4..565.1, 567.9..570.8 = -0.154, 23.3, 25.6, 24.3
